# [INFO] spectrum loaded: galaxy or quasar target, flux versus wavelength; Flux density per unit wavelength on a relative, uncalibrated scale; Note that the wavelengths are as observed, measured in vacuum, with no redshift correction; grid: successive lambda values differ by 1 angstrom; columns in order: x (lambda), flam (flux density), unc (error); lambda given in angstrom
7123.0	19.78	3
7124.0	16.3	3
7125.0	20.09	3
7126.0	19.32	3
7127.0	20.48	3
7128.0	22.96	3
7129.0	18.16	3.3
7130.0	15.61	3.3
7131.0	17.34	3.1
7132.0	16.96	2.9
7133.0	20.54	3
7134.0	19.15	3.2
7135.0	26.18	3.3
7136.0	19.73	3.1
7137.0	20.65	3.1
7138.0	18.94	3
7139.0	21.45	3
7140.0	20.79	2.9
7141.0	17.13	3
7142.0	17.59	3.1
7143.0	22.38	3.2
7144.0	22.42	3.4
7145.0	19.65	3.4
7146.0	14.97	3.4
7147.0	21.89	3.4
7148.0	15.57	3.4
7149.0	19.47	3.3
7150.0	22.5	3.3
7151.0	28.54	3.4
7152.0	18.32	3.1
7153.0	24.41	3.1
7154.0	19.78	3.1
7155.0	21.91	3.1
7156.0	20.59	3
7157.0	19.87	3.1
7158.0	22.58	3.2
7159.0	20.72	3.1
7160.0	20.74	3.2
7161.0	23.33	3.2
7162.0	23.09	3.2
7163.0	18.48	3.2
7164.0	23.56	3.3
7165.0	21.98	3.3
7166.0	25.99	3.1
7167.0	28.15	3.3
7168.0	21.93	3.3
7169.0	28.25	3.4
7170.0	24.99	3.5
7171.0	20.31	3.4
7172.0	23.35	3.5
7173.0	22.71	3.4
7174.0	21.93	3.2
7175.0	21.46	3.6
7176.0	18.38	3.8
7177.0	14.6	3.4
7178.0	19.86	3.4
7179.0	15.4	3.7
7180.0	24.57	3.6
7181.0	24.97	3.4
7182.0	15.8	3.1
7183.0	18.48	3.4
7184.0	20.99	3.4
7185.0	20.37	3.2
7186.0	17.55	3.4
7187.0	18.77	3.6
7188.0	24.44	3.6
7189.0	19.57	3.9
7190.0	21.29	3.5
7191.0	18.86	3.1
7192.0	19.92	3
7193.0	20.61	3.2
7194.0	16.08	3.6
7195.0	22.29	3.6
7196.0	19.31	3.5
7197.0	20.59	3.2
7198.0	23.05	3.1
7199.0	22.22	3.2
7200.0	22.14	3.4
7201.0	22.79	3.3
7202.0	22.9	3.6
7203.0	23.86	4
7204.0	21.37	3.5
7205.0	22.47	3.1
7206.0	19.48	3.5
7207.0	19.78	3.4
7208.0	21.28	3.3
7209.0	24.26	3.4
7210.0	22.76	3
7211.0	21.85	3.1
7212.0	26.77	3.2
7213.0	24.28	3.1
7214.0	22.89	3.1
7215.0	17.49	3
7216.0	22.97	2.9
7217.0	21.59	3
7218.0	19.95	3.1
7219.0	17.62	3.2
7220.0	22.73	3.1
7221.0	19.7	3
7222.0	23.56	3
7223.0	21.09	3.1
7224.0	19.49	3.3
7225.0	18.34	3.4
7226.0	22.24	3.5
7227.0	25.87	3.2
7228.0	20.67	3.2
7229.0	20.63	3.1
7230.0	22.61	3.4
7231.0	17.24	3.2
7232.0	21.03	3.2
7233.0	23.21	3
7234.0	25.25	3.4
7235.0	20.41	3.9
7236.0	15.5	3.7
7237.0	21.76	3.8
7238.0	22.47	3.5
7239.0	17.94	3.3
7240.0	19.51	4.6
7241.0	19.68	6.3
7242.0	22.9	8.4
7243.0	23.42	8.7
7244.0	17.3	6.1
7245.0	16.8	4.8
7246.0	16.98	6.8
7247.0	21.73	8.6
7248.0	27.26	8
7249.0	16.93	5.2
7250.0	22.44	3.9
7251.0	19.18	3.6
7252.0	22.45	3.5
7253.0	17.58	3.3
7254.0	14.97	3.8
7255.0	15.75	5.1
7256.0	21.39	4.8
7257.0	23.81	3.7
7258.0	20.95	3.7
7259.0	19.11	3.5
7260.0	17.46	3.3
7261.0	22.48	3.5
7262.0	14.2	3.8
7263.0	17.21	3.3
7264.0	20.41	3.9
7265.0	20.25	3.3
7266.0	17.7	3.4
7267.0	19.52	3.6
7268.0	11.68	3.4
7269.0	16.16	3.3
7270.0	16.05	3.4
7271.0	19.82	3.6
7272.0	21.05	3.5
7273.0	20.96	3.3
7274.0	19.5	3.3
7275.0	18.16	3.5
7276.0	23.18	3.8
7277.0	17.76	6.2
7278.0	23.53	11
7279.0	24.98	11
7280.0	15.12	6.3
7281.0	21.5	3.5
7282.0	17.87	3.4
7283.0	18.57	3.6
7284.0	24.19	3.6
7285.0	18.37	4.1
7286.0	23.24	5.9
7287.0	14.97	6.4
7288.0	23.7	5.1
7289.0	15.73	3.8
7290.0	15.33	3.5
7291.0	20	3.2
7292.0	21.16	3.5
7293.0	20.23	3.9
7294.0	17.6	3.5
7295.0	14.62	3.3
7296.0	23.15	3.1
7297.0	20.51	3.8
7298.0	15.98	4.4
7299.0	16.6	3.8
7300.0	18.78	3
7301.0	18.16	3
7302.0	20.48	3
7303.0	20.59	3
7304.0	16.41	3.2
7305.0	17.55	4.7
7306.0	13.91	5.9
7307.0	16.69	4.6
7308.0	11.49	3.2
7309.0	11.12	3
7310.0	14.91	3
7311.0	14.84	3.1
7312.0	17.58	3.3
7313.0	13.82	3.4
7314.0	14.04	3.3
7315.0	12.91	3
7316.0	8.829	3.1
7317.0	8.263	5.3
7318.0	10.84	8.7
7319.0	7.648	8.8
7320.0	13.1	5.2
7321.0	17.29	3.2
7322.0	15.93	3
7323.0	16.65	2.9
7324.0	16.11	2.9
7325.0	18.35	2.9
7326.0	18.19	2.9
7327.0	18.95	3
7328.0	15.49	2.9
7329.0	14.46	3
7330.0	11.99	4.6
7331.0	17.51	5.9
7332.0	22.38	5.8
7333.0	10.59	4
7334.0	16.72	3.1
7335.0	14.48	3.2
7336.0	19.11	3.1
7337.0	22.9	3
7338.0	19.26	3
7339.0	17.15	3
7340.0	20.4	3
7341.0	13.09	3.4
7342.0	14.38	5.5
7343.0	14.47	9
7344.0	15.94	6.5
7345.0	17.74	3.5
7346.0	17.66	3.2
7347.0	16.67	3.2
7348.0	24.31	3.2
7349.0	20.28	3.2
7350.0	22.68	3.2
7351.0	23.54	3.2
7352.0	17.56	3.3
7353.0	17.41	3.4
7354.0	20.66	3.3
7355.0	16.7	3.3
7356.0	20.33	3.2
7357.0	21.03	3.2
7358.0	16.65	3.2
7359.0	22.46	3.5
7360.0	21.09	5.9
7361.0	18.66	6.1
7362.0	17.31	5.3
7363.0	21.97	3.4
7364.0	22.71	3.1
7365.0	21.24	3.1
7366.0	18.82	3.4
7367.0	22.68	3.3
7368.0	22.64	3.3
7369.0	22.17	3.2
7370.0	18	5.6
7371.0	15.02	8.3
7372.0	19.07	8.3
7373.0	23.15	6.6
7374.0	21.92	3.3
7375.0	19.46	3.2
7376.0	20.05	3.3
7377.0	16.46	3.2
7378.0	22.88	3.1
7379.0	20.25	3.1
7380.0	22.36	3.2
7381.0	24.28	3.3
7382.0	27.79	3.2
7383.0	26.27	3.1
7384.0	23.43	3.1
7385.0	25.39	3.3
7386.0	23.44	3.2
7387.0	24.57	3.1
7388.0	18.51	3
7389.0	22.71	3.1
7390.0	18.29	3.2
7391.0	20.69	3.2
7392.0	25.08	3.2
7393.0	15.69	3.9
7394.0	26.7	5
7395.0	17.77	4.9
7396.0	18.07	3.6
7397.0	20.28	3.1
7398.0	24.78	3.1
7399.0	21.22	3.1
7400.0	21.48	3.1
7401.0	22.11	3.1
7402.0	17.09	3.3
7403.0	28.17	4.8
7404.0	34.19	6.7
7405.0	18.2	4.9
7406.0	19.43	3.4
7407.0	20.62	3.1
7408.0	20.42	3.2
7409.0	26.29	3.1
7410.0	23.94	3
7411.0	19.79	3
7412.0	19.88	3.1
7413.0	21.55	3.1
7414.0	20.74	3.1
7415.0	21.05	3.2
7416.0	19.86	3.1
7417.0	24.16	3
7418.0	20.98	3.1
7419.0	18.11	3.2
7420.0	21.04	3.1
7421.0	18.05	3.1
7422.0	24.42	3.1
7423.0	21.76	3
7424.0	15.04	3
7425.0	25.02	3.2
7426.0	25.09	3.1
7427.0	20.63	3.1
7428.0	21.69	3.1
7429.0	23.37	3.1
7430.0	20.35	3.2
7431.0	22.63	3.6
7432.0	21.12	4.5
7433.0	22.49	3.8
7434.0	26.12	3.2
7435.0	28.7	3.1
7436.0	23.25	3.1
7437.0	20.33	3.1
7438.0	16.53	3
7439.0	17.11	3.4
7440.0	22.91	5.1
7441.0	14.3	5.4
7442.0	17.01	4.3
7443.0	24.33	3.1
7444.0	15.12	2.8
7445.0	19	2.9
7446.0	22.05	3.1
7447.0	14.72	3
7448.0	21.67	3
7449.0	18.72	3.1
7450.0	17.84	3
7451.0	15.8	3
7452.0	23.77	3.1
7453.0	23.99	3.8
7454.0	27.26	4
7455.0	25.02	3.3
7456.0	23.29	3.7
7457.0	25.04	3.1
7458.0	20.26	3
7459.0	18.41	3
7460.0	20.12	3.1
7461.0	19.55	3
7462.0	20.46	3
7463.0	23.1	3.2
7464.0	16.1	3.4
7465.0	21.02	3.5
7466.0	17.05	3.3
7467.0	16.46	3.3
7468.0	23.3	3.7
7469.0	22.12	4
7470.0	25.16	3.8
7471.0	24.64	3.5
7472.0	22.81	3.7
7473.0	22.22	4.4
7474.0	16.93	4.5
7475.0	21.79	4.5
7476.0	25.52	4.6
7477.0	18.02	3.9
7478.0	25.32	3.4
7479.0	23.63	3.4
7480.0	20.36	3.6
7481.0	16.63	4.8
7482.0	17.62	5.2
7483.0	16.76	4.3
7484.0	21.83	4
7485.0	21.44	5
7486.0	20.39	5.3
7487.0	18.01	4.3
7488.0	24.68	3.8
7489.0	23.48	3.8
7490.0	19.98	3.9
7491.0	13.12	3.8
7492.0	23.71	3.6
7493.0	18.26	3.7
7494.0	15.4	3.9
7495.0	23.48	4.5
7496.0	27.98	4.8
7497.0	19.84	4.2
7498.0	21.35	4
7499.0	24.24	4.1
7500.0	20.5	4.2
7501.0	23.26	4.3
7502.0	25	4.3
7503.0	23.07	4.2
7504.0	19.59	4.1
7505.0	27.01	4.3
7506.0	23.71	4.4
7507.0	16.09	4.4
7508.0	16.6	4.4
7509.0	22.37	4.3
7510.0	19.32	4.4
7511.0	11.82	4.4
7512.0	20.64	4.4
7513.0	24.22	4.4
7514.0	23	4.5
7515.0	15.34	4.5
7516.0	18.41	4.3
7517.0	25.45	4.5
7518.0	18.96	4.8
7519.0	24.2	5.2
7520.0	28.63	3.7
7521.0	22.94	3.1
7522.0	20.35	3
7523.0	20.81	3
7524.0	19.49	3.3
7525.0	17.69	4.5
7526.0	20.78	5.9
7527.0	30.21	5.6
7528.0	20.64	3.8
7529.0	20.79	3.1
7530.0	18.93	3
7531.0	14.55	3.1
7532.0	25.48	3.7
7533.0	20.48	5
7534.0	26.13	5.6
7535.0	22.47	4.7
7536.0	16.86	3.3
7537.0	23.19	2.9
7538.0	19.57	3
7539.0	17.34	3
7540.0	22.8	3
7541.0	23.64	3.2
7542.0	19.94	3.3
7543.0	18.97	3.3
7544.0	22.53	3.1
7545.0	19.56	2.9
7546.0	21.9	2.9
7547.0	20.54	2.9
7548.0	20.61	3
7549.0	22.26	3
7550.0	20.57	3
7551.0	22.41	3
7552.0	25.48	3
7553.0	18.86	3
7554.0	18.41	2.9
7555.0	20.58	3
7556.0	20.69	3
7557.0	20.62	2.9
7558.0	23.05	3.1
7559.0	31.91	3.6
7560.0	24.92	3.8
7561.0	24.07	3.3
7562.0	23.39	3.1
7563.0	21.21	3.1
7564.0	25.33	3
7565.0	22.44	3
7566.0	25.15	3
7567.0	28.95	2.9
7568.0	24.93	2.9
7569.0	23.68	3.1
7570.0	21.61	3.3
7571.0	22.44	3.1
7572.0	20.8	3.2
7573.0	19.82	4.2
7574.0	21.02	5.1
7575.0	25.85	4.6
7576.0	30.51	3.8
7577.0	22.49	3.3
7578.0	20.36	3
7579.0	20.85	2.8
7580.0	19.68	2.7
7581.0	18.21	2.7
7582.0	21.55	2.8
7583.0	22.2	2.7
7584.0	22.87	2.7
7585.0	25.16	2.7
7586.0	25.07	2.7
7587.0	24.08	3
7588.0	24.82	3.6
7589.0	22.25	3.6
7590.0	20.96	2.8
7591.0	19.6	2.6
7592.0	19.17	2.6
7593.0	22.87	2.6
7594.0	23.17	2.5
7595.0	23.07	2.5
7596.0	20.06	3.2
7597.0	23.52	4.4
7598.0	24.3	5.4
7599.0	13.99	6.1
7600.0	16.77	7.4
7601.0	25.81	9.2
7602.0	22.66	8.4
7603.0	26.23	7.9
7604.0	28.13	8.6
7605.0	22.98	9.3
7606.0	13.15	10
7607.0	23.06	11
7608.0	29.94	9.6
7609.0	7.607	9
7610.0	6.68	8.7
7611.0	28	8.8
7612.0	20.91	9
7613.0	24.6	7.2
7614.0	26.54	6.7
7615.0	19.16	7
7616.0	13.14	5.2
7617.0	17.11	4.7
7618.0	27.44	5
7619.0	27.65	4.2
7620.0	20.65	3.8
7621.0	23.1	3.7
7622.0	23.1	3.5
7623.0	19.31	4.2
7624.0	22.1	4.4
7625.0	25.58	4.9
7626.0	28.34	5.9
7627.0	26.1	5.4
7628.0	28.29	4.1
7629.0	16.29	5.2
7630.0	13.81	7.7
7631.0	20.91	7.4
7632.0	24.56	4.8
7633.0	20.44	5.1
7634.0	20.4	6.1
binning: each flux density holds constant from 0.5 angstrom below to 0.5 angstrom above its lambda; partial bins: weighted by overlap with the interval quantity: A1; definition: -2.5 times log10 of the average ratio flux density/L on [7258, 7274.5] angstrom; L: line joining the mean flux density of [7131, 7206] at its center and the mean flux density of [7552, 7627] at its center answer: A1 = 0.159 mag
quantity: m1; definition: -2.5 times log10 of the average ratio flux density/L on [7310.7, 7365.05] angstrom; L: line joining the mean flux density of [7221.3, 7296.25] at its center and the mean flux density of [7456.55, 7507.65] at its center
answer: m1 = 0.18 mag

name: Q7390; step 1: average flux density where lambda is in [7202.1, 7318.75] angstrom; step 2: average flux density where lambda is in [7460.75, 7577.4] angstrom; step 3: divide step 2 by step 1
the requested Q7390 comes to 1.12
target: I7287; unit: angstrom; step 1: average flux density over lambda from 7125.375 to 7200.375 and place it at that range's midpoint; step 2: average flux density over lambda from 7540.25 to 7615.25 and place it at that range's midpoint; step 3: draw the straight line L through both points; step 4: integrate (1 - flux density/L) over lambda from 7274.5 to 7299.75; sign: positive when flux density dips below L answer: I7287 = 2.1 angstrom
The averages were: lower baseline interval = 20.8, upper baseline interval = 22.2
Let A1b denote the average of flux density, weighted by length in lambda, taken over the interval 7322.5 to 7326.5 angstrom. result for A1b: 17.3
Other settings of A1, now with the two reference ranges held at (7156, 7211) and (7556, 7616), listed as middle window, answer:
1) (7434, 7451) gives 0.121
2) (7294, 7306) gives 0.188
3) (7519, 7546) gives 0.041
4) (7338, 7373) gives 0.135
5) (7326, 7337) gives 0.295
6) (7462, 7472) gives 0.051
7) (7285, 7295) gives 0.150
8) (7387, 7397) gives 0.066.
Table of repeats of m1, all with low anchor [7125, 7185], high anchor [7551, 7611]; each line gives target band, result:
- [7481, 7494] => 0.12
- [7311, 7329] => 0.43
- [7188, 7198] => 0.04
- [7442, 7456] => 0.06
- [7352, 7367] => 0.09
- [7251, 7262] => 0.10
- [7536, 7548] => 0.07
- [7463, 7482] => 0.04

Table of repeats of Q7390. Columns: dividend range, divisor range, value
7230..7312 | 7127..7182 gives 0.91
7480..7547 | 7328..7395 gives 1.06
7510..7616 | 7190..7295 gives 1.07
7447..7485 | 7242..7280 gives 1.08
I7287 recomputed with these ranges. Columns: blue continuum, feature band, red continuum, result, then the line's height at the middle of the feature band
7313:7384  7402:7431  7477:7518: -3.65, 19.4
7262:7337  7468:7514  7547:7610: -1.09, 20.7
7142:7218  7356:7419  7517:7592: 1.04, 21.8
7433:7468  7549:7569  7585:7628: -1.55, 21.6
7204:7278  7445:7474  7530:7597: 0.75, 21.6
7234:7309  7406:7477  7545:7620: -1.24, 20.8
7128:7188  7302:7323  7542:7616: 7.08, 21.3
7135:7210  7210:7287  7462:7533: 3.24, 21.1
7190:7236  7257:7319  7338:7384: 8.95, 20.7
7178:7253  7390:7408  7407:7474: -0.54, 21.1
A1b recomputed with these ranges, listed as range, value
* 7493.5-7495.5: 19.4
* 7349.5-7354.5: 20.4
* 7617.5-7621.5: 24.7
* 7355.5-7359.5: 20.1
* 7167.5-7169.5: 25.1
